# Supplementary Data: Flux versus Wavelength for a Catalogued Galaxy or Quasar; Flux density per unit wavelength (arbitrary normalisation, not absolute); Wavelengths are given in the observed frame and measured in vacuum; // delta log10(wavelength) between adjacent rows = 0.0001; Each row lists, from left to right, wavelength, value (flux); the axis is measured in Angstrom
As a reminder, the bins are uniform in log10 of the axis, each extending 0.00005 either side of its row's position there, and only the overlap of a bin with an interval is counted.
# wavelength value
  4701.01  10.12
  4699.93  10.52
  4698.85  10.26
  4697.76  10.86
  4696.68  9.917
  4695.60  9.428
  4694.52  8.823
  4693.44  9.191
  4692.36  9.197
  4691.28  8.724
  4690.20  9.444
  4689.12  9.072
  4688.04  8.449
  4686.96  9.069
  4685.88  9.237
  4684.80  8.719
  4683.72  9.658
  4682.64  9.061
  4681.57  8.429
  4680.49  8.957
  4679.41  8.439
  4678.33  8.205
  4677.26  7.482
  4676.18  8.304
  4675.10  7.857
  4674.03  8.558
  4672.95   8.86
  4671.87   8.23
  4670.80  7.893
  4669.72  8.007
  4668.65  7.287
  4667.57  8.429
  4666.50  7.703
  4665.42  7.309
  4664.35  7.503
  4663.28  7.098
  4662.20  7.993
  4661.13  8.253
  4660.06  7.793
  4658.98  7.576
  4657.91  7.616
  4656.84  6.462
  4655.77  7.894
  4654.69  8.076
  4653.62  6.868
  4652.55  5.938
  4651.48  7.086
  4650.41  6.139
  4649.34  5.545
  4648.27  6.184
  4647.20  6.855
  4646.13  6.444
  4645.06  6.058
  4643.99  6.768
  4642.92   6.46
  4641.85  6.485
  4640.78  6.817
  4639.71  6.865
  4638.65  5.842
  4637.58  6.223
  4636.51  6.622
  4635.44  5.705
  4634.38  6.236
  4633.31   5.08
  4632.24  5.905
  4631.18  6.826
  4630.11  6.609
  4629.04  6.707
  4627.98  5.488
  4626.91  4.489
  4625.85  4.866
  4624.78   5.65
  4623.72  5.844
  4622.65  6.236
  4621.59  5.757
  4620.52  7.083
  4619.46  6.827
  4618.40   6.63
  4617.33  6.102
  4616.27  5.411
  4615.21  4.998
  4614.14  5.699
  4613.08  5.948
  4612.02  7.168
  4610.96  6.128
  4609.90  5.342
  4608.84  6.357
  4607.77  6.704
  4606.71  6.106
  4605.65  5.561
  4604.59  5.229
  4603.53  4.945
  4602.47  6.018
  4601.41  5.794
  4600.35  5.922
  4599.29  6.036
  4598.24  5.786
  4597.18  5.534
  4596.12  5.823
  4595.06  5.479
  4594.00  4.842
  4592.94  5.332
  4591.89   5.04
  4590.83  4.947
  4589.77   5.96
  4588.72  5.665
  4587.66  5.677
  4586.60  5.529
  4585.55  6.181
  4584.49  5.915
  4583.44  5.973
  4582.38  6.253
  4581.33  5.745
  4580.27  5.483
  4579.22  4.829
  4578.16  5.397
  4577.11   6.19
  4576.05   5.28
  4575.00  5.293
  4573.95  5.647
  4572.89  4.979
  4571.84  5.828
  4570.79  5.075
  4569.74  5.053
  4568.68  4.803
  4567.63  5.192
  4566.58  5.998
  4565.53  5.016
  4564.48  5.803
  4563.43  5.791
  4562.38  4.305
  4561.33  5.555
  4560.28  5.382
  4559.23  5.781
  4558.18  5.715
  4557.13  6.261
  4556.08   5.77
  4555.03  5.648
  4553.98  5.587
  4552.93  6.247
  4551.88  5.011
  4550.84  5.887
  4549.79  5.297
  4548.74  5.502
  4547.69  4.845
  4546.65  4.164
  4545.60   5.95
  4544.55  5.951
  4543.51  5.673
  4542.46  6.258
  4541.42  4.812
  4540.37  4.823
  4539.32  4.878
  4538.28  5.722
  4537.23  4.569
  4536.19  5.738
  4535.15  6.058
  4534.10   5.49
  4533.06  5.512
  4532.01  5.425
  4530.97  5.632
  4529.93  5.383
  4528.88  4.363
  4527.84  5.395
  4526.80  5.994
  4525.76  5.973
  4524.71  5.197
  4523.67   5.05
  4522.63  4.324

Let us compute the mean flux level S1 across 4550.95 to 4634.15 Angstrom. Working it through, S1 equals 5.7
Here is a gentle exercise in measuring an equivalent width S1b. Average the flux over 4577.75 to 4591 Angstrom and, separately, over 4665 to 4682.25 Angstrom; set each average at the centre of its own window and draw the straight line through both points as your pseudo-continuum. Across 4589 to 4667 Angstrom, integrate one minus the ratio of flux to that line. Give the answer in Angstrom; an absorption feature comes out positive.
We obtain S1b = 7.1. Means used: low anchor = 5.68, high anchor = 8.14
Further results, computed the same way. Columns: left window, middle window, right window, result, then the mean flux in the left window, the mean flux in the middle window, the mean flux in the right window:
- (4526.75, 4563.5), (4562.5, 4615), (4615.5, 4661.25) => 2.4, 5.44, 5.63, 6.4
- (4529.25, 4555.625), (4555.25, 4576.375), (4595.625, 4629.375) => 0.6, 5.44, 5.43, 5.88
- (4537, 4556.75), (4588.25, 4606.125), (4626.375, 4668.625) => 1.6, 5.42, 5.53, 6.73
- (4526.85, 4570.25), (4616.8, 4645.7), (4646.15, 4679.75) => 3.2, 5.43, 6.16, 7.51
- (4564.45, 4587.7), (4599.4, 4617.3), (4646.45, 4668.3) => 1.0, 5.52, 5.85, 7.21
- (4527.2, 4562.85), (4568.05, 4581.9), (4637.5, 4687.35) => 1.4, 5.43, 5.36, 7.55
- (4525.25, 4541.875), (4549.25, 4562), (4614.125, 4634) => -0.4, 5.36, 5.66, 5.91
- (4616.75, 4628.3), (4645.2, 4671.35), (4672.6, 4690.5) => 1.3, 5.91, 7.23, 8.68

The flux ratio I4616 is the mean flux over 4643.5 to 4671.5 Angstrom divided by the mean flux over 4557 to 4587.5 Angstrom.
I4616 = 1.30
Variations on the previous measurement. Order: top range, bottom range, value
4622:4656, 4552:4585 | 1.13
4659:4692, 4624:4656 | 1.33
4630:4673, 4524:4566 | 1.27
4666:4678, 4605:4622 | 1.32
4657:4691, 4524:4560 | 1.51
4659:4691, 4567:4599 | 1.51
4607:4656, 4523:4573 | 1.15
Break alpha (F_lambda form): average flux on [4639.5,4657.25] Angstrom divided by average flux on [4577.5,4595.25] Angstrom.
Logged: 1.20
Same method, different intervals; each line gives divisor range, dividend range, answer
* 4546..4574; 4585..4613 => 1.06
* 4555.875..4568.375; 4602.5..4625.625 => 1.08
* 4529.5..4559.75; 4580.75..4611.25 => 1.04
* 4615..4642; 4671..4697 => 1.45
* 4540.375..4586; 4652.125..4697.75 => 1.51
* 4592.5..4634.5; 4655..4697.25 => 1.43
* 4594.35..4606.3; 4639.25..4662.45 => 1.22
